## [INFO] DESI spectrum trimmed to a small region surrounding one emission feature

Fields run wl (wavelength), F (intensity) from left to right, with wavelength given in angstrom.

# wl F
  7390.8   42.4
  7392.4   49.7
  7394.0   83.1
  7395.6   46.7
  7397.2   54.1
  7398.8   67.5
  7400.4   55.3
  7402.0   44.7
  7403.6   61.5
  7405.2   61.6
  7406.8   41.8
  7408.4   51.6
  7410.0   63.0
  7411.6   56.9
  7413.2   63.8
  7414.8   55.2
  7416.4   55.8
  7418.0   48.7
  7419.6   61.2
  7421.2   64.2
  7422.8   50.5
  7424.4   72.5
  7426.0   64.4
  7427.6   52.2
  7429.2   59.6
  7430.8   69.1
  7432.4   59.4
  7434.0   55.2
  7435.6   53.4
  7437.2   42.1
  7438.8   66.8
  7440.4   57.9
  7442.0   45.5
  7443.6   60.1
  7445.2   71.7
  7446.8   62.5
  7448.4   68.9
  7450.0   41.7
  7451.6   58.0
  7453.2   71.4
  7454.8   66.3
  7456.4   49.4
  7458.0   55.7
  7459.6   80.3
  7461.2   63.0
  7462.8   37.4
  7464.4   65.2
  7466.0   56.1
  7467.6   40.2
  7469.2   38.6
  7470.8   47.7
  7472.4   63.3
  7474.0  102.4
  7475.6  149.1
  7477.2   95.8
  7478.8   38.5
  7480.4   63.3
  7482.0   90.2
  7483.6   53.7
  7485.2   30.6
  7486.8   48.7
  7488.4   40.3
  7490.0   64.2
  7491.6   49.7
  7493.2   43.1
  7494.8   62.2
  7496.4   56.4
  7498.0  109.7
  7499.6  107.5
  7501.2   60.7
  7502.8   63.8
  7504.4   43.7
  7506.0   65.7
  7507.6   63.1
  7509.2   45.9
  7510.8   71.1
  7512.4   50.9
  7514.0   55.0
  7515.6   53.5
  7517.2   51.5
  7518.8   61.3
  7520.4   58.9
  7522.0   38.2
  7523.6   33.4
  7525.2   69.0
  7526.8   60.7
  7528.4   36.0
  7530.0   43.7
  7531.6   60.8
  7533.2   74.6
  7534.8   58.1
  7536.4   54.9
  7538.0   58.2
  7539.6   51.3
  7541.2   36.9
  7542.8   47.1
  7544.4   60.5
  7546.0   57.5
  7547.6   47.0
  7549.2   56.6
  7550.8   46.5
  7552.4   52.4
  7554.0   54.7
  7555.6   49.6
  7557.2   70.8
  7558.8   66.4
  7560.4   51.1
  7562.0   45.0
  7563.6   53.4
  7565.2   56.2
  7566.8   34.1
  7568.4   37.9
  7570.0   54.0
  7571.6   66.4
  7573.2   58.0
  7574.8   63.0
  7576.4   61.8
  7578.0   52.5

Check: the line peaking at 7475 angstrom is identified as H-alpha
